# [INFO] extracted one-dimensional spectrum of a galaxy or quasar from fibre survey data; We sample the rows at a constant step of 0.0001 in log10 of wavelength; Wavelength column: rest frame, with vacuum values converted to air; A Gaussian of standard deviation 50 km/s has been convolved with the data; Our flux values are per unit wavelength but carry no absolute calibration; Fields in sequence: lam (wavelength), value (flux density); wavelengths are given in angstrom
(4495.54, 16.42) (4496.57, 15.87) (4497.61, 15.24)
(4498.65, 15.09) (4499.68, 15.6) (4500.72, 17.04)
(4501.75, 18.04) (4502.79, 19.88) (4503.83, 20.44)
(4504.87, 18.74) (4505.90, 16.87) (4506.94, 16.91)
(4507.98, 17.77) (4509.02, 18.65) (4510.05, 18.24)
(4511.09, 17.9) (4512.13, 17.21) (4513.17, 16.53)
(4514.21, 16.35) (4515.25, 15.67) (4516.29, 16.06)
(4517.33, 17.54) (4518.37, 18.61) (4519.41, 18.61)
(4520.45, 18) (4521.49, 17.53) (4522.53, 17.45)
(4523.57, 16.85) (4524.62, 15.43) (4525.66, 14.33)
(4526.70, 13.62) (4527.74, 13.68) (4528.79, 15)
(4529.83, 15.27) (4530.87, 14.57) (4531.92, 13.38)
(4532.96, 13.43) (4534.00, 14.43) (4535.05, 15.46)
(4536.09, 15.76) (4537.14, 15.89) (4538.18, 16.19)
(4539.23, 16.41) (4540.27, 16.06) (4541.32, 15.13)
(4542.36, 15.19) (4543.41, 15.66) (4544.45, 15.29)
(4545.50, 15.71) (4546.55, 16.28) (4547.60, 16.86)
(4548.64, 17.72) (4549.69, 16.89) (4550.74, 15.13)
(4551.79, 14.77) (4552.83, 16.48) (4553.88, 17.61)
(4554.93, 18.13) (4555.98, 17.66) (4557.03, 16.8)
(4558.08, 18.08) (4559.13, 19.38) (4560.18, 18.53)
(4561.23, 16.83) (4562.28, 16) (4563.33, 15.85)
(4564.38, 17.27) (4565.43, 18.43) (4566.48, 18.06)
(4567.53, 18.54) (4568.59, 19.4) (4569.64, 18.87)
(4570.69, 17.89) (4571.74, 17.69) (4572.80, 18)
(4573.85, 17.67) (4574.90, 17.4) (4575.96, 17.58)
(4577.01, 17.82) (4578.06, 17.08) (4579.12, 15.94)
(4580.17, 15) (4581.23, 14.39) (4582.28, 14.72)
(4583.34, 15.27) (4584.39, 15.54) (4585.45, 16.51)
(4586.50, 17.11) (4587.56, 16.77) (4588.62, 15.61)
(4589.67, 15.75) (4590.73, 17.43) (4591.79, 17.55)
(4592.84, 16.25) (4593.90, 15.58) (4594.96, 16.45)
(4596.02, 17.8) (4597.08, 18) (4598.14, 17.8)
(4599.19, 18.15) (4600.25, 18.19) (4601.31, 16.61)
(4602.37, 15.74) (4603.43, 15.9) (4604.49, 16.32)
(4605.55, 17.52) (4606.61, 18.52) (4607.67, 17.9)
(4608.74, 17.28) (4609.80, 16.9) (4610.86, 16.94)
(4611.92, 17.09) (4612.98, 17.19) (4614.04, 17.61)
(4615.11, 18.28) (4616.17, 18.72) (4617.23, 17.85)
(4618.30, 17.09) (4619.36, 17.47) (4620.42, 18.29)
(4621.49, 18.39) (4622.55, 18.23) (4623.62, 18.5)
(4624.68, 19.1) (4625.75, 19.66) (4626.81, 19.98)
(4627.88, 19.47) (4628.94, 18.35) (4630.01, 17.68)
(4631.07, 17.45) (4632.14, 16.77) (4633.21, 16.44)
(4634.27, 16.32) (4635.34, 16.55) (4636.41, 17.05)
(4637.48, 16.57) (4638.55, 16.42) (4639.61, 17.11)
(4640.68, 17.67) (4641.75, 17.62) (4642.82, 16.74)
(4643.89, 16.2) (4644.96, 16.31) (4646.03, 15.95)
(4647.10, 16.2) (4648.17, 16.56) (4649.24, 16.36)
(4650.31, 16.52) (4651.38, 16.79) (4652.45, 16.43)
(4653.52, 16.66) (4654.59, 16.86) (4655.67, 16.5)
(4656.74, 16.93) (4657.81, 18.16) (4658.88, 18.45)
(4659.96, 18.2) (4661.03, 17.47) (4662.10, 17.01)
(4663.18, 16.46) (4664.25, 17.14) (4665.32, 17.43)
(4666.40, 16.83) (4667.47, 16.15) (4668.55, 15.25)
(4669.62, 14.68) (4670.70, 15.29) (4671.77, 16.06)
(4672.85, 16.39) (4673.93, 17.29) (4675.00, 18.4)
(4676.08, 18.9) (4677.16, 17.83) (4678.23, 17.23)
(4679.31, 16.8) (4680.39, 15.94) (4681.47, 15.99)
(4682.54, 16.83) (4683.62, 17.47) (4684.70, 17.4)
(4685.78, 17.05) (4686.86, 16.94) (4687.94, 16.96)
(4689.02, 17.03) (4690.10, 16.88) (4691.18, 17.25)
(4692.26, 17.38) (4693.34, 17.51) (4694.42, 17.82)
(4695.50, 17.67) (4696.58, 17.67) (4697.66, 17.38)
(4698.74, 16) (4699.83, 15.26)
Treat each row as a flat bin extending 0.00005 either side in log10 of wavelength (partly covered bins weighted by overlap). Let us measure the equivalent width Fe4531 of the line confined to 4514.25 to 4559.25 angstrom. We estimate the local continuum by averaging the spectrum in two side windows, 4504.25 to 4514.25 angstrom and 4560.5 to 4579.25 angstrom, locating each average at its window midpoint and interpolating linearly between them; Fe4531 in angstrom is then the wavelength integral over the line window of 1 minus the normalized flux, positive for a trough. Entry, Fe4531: 3.83 angstrom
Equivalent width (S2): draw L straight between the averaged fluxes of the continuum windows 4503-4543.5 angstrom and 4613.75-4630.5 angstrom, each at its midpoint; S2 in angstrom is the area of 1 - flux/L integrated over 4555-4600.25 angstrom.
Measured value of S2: 0.9 angstrom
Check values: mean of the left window 16.4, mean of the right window 18.4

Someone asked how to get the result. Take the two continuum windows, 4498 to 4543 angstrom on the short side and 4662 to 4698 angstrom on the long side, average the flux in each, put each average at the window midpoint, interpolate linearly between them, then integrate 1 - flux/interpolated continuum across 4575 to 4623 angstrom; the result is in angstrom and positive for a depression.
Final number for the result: -0.9 angstrom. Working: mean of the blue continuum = 16.4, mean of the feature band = 17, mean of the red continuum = 16.9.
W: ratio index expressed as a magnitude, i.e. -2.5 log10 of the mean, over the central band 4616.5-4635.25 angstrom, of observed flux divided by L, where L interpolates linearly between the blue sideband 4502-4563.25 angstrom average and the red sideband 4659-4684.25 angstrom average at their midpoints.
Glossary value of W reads -0.08 mag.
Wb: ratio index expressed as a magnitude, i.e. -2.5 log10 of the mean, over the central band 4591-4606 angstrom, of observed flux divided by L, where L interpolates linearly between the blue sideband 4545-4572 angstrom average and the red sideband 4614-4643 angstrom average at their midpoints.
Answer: 0.04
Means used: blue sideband 17.3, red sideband 17.8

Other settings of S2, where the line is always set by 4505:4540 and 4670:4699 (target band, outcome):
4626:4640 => -0.5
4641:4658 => 0.3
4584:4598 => -0.1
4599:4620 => -0.8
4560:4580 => -1.3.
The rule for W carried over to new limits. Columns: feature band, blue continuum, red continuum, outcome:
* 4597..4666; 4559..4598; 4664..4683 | -0.03 mag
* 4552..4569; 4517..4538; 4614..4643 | -0.08 mag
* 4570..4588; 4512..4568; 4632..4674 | -0.01 mag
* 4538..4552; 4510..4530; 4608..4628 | 0.06 mag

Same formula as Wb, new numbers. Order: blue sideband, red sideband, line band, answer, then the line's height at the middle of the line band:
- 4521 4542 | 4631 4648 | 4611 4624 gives -0.09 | 16.4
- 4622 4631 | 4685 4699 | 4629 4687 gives 0.07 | 18.1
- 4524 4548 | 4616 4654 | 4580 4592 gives 0.02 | 16.3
